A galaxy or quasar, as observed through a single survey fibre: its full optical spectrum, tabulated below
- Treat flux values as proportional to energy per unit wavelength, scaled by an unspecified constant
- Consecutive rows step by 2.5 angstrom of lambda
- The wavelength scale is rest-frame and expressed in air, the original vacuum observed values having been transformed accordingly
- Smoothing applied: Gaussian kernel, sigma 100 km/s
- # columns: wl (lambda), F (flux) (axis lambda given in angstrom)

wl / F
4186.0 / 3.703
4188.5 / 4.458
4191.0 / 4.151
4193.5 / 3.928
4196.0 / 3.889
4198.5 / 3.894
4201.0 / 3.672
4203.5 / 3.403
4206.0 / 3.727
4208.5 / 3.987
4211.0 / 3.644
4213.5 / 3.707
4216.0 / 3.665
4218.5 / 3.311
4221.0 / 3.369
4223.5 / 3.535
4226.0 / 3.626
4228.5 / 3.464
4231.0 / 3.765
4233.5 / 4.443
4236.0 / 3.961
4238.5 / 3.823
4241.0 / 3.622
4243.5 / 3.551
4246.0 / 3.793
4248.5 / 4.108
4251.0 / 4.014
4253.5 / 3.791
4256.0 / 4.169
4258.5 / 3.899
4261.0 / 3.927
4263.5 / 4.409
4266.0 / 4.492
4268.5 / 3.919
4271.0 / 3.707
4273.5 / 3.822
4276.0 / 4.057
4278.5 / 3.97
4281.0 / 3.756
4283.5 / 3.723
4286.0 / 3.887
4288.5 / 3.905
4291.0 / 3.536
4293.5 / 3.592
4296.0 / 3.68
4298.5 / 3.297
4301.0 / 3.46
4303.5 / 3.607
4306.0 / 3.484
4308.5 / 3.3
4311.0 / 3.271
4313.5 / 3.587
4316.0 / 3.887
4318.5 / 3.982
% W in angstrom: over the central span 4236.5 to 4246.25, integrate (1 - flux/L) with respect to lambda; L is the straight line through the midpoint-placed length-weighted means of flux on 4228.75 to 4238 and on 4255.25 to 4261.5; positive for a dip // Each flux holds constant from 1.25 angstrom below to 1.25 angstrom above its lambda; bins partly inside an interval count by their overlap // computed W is 0.7 angstrom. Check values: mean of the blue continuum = 3.97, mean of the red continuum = 3.99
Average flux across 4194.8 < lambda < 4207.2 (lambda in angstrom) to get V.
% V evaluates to 3.72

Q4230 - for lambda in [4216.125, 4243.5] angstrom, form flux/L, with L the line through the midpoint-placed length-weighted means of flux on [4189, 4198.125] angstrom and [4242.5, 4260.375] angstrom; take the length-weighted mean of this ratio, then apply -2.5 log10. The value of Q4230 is 0.08 mag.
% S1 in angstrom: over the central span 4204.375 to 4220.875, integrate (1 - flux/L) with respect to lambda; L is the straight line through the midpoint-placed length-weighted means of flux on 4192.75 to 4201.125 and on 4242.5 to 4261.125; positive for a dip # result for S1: 1.0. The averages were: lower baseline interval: 3.86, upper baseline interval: 3.91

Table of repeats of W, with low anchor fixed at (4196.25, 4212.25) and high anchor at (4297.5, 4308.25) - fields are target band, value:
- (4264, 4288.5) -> -2.87 angstrom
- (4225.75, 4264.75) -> -3.14 angstrom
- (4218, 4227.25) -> 0.52 angstrom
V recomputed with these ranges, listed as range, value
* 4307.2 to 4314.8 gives 3.39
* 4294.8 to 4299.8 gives 3.49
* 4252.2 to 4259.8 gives 3.95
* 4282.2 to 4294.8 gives 3.73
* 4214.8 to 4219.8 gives 3.49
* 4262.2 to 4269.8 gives 4.27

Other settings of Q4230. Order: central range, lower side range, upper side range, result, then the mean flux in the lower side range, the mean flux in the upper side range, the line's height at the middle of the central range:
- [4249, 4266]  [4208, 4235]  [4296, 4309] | -0.139 mag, 3.68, 3.46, 3.58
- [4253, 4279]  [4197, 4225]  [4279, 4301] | -0.103 mag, 3.63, 3.67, 3.66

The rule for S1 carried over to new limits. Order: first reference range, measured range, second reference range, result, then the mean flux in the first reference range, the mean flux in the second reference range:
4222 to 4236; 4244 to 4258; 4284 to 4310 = -0.89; 3.78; 3.58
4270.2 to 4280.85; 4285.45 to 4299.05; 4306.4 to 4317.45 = 0.22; 3.88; 3.52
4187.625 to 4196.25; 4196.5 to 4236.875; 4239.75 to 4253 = 2.83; 4.12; 3.82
